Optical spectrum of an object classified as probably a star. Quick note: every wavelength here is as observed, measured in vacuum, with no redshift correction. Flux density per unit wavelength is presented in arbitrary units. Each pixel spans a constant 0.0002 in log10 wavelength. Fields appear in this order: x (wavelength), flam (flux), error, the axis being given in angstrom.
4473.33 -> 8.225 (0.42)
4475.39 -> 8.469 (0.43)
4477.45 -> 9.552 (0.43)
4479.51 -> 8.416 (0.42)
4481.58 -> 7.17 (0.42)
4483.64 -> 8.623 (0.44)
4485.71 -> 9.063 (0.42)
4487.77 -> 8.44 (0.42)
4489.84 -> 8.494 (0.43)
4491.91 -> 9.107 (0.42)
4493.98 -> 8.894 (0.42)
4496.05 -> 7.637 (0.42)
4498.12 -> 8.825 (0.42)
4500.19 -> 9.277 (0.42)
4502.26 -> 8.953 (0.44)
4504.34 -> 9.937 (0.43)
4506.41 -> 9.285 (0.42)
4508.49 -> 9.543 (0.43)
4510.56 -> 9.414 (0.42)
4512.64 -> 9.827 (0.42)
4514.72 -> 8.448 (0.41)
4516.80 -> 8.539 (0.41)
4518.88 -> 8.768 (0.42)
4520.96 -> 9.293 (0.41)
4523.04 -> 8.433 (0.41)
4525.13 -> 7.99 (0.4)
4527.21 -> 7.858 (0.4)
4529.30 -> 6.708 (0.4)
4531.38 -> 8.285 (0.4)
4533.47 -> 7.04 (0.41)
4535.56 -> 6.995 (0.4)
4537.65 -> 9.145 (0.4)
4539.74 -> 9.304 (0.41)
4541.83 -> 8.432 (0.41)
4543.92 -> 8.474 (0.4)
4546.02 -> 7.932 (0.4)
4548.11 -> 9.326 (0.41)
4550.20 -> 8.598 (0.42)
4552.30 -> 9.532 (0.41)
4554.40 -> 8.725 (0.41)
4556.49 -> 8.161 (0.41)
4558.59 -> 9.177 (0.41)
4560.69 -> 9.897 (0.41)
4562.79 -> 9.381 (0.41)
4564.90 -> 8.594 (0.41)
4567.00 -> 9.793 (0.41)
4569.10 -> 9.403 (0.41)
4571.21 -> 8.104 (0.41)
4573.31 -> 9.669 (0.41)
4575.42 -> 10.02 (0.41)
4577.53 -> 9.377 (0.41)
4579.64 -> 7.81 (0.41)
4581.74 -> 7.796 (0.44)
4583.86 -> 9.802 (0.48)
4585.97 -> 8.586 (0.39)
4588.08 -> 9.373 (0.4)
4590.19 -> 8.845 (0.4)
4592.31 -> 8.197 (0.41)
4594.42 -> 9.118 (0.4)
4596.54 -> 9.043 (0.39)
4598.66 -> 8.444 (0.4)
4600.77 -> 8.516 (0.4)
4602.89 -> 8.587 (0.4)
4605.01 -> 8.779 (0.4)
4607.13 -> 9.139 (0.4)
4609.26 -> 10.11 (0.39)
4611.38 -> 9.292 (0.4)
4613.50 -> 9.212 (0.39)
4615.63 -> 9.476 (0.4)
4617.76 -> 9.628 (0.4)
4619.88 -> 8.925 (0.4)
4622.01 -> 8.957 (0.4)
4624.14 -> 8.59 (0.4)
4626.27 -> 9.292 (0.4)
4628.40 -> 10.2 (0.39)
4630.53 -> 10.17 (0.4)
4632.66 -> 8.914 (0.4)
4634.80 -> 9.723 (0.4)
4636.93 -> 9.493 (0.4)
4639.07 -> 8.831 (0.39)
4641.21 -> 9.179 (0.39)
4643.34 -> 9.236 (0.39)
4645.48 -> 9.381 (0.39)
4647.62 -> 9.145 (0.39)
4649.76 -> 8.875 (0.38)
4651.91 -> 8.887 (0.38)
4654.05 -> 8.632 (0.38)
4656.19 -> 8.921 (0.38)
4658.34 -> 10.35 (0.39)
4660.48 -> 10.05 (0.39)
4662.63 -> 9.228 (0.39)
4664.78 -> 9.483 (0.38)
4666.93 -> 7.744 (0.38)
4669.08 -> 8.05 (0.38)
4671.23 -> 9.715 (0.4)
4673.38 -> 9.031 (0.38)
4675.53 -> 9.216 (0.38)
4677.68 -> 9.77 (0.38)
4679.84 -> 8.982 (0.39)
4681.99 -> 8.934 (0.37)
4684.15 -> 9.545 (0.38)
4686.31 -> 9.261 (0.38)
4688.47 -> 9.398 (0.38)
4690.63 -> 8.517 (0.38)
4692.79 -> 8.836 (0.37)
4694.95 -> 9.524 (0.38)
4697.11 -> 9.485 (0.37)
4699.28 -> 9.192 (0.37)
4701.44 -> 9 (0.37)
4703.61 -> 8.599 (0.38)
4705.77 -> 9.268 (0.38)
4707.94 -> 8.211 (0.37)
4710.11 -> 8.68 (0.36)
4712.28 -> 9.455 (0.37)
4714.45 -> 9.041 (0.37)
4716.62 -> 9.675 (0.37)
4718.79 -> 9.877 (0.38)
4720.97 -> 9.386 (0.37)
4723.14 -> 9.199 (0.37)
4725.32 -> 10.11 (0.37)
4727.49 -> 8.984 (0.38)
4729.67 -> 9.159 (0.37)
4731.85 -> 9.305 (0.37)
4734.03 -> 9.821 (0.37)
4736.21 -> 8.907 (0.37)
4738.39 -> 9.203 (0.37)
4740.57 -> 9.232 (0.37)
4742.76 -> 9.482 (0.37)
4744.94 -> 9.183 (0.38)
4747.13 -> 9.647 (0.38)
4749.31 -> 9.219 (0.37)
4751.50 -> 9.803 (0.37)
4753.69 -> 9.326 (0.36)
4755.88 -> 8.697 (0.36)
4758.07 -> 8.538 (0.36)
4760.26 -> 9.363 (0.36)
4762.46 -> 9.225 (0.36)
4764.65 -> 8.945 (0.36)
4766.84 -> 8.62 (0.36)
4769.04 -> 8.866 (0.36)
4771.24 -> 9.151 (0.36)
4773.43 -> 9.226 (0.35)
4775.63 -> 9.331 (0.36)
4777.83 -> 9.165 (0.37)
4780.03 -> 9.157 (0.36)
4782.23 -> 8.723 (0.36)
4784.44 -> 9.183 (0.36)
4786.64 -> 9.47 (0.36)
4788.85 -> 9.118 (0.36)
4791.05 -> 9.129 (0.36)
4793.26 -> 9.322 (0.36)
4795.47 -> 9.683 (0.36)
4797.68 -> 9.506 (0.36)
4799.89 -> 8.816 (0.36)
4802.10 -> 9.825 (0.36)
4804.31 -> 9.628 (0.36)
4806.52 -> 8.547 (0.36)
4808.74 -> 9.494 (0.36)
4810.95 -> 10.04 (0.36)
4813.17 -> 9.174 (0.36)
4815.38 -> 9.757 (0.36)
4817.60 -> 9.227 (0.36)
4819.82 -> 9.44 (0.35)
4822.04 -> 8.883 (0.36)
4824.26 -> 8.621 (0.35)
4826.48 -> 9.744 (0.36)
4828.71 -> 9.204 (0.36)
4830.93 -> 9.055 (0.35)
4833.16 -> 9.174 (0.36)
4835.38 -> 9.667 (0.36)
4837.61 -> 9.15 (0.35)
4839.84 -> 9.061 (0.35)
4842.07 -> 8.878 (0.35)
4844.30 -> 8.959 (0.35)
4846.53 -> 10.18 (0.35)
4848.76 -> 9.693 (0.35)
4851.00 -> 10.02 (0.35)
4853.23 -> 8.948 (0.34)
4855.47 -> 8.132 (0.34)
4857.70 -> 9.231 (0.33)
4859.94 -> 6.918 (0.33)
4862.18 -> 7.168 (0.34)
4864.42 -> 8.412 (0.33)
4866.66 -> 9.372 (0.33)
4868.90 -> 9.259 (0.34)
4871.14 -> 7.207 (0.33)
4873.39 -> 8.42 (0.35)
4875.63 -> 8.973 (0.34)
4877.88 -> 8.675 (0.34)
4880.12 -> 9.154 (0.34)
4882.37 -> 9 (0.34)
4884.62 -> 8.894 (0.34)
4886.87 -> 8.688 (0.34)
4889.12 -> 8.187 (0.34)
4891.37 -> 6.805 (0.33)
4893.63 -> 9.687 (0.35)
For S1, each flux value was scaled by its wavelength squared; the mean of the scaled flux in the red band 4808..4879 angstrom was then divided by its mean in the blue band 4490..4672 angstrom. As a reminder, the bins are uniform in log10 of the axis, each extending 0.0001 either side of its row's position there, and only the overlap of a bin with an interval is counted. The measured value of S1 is 1.1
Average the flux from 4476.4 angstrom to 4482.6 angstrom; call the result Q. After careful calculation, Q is 8.38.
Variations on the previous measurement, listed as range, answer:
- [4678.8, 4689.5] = 9.22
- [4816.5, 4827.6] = 9.18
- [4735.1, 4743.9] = 9.21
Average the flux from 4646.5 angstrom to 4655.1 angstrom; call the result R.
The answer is 8.88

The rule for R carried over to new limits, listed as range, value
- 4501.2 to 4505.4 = 9.45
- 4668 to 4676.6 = 9.01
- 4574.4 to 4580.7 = 9.07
